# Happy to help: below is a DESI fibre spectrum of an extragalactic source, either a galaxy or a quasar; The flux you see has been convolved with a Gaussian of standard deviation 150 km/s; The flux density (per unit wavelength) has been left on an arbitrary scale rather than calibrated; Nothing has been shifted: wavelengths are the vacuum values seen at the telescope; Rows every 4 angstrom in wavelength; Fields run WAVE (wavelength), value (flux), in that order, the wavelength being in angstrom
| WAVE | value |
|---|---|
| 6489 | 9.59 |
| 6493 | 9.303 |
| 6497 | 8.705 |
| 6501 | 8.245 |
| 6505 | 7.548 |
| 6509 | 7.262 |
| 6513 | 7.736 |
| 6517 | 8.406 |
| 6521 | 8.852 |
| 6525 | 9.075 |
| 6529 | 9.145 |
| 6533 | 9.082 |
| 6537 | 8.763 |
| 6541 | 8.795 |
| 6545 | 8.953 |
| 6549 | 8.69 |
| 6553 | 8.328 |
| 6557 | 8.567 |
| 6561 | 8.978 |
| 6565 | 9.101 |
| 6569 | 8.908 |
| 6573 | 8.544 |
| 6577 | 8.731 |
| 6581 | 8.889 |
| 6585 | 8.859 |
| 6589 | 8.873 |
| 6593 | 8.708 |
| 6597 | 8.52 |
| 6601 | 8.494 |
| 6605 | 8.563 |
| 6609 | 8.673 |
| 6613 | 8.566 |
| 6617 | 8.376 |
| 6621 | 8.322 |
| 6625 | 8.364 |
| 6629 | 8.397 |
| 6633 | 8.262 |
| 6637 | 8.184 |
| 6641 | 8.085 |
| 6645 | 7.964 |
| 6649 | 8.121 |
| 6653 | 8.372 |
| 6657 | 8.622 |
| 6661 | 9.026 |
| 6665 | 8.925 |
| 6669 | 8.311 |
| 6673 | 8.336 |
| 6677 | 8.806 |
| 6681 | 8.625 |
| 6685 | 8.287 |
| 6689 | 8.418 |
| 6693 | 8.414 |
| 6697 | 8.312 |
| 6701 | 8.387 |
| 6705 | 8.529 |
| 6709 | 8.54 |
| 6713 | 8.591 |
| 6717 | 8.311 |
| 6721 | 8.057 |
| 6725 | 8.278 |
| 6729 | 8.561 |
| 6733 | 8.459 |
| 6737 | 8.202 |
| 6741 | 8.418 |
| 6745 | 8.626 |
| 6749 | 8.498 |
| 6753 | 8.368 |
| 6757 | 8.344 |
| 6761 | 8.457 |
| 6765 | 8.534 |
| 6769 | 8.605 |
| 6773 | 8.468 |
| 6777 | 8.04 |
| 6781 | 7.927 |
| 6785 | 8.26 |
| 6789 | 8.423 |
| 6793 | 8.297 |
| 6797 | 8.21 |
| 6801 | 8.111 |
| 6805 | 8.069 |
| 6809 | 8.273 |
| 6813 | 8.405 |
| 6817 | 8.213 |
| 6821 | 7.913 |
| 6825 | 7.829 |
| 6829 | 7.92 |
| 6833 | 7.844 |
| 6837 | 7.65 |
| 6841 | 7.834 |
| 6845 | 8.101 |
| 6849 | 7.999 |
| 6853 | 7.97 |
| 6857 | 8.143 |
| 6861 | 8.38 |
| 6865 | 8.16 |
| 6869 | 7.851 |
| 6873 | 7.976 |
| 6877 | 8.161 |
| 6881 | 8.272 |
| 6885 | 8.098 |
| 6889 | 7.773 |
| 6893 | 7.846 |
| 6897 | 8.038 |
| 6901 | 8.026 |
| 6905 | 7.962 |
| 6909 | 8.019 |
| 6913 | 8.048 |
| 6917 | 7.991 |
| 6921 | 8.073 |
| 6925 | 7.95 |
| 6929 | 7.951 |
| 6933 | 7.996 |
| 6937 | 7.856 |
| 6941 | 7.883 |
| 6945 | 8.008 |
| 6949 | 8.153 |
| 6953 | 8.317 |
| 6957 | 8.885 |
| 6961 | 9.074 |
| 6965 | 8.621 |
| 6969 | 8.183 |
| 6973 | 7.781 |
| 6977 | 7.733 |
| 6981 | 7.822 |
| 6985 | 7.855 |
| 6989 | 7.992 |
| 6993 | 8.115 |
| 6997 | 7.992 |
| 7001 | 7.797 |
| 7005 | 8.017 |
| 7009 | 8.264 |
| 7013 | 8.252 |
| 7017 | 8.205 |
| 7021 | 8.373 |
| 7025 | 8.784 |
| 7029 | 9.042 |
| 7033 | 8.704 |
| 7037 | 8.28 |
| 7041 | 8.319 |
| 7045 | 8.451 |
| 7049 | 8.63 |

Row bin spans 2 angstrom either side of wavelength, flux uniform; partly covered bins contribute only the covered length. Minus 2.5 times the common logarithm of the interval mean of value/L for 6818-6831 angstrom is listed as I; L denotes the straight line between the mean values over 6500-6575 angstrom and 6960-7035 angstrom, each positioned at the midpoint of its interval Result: 0.06 mag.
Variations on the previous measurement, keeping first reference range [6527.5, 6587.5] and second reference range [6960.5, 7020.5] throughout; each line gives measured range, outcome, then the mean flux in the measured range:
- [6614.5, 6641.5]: 0.05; 8.3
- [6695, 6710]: 0.02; 8.44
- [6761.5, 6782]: 0.02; 8.34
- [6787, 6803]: 0.02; 8.26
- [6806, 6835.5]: 0.04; 8.05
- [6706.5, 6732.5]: 0.02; 8.4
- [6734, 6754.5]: 0.01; 8.43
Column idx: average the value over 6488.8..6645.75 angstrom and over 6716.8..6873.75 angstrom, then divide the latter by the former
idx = 0.96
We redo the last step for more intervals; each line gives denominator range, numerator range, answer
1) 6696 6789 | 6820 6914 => 0.95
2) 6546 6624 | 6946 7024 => 0.94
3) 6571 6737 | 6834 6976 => 0.95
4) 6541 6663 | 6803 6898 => 0.94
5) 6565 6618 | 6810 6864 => 0.92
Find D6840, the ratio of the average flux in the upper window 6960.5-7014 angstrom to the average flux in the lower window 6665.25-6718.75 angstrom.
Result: 0.95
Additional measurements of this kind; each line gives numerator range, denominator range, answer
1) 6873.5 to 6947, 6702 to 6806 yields 0.96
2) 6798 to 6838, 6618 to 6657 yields 0.97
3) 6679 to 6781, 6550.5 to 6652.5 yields 0.98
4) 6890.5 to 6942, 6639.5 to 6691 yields 0.94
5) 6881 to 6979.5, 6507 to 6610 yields 0.93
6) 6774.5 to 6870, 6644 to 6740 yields 0.96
